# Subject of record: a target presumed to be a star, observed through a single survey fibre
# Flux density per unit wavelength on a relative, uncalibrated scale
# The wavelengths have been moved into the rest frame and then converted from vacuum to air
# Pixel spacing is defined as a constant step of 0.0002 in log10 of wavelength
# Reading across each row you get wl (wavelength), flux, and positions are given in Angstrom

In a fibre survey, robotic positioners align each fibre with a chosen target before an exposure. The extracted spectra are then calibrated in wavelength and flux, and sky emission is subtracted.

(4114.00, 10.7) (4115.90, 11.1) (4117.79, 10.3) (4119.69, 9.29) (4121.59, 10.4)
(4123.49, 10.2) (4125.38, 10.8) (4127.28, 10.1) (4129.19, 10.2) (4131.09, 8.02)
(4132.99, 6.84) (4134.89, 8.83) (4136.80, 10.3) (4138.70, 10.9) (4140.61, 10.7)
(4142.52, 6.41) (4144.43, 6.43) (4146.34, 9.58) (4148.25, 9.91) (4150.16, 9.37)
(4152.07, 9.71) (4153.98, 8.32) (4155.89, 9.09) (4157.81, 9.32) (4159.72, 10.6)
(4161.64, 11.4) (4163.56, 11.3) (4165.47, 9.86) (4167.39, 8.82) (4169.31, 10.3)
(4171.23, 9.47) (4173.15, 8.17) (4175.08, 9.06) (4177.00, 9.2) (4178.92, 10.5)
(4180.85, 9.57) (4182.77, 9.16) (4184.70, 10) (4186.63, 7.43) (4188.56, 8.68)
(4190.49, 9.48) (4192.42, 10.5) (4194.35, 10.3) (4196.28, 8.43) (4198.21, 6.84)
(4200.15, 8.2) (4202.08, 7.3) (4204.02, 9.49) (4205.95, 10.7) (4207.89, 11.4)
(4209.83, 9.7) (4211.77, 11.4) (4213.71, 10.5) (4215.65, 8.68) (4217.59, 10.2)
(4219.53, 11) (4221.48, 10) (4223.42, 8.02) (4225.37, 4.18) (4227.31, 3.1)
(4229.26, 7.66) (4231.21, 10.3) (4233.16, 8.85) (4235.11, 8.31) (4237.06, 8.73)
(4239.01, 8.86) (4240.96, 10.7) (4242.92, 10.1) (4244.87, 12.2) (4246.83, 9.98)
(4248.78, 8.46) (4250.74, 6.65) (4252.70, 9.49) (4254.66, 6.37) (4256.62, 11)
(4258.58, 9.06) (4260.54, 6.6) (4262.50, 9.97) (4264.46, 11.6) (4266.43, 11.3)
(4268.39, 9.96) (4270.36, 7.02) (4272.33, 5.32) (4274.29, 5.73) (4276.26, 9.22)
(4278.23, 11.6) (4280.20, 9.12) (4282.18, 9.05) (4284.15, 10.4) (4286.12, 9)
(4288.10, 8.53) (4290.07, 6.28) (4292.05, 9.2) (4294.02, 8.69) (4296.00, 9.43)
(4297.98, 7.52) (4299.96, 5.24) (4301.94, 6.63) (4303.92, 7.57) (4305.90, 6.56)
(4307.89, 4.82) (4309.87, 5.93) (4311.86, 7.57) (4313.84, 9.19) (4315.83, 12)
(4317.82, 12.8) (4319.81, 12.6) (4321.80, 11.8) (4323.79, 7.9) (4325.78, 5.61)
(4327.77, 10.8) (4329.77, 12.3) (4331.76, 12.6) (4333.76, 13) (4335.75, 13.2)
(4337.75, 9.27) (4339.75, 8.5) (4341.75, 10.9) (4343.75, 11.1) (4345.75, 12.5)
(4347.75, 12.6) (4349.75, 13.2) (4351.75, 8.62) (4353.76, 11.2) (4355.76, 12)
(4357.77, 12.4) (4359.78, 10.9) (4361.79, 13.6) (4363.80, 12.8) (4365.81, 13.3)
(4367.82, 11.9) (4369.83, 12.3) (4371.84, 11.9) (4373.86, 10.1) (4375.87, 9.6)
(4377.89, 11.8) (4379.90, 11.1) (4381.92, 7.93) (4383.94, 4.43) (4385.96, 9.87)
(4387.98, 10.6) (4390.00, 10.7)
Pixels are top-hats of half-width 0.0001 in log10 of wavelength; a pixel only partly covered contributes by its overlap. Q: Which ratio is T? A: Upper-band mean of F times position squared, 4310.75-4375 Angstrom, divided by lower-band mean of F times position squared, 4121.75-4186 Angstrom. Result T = 1.30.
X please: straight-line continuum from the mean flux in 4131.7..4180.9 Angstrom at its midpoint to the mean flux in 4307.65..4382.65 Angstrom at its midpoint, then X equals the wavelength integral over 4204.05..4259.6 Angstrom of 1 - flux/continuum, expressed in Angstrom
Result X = 4.7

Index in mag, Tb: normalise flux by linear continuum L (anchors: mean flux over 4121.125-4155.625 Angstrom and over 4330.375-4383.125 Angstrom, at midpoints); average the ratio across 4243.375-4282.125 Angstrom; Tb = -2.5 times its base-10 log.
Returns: 0.17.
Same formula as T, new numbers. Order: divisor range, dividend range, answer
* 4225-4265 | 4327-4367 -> 1.41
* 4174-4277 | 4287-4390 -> 1.18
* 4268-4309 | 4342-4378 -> 1.54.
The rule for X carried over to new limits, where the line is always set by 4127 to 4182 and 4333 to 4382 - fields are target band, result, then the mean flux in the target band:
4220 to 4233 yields 3.42 Angstrom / 7.46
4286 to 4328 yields 9.90 Angstrom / 8.39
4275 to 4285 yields 0.87 Angstrom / 9.75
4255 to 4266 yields 0.99 Angstrom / 9.54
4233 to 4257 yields 2.66 Angstrom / 9.17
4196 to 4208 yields 1.36 Angstrom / 8.76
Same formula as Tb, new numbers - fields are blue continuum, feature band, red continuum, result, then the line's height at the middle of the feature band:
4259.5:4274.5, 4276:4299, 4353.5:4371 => 0.04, 9.39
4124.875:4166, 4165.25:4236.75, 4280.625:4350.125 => 0.05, 9.46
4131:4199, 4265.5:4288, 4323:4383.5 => 0.17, 10.4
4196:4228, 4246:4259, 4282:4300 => -0.01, 8.64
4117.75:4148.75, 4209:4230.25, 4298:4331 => 0.06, 9.03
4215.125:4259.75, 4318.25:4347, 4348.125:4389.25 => -0.05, 10.4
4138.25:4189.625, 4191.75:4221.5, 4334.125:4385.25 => 0.01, 9.74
